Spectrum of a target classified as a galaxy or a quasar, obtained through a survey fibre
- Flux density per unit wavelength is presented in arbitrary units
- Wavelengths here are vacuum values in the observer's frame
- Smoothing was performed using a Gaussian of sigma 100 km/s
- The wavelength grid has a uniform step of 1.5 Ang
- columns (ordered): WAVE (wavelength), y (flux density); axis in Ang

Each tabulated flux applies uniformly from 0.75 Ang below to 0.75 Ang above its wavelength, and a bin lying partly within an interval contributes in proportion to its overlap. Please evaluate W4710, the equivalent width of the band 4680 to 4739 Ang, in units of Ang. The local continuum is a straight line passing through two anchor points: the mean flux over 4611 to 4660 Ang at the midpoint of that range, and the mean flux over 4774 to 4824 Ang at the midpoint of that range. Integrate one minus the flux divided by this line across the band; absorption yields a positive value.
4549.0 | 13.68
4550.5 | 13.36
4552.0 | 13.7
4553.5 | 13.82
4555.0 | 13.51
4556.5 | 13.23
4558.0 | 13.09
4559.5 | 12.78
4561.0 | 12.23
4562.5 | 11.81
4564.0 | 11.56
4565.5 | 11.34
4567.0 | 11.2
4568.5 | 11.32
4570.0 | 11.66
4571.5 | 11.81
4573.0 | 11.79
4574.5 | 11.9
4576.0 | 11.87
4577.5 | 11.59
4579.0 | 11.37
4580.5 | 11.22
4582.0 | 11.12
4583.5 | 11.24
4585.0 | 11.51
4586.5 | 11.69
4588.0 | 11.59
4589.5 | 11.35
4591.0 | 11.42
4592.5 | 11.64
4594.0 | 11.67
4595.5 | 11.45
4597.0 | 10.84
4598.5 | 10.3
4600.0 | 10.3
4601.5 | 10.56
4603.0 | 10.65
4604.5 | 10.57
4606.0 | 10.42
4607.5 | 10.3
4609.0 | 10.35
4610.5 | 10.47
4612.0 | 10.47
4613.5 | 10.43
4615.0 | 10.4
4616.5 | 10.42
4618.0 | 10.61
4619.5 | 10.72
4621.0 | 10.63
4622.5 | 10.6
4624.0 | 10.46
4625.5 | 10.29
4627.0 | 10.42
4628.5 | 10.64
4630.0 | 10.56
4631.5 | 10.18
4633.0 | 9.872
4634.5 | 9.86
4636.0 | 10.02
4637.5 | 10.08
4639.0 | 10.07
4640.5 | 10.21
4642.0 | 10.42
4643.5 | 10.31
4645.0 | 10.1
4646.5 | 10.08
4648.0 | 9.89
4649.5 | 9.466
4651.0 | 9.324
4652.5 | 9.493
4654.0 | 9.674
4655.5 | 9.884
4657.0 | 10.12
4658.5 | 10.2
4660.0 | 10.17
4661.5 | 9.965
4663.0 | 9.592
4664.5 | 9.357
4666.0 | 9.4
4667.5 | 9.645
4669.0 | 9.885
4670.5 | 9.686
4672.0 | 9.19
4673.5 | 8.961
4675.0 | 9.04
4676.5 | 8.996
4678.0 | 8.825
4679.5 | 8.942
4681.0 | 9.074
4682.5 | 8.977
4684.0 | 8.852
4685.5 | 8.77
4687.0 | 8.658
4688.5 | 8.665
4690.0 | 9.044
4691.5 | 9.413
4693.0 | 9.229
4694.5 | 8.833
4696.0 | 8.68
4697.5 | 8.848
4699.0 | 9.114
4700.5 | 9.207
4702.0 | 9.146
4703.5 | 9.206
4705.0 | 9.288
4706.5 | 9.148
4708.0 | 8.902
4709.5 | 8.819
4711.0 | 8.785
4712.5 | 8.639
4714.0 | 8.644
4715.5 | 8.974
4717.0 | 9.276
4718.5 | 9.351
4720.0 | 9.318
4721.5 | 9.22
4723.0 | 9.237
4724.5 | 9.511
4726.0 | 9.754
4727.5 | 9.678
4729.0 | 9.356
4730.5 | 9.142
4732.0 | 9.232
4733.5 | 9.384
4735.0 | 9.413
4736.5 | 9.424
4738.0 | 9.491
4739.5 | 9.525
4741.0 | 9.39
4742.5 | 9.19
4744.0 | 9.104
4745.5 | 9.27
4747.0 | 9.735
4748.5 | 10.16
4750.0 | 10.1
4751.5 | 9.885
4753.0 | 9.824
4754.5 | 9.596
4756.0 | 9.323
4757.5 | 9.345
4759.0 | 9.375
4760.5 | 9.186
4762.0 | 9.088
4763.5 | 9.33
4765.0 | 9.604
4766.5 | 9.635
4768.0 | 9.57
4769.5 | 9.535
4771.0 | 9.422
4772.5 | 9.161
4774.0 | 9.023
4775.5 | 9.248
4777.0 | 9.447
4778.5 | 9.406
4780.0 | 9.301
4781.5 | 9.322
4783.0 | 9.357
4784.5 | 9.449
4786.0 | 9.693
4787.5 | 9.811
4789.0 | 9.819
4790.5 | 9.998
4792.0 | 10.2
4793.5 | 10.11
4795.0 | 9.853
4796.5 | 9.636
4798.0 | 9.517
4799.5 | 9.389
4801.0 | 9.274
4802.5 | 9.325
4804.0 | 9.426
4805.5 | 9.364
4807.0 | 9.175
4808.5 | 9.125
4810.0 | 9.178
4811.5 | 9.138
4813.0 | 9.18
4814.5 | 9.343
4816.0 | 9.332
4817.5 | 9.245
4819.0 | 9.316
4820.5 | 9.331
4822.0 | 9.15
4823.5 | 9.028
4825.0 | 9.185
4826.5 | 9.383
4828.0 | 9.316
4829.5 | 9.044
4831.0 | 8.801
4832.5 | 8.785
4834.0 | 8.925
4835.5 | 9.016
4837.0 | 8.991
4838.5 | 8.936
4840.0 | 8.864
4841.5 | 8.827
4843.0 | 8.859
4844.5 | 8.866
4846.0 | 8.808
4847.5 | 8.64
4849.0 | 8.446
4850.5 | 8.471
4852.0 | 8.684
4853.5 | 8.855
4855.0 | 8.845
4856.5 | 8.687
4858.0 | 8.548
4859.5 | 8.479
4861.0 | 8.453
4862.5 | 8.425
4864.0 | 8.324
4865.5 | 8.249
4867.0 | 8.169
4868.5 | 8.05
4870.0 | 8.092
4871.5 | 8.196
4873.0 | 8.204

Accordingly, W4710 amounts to 4.3 Ang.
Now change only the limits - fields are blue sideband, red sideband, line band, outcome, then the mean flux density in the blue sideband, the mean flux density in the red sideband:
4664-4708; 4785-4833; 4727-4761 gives -0.9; 9.1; 9.39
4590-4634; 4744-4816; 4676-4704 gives 3.1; 10.6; 9.49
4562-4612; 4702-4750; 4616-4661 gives 1.4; 11.2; 9.29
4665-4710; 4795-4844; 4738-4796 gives -2.5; 9.08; 9.18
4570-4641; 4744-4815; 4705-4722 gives 1.7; 10.8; 9.49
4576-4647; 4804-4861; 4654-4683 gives 2.2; 10.7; 8.98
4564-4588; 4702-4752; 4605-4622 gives 0.8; 11.5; 9.31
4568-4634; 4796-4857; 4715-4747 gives 1.6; 10.9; 9.07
